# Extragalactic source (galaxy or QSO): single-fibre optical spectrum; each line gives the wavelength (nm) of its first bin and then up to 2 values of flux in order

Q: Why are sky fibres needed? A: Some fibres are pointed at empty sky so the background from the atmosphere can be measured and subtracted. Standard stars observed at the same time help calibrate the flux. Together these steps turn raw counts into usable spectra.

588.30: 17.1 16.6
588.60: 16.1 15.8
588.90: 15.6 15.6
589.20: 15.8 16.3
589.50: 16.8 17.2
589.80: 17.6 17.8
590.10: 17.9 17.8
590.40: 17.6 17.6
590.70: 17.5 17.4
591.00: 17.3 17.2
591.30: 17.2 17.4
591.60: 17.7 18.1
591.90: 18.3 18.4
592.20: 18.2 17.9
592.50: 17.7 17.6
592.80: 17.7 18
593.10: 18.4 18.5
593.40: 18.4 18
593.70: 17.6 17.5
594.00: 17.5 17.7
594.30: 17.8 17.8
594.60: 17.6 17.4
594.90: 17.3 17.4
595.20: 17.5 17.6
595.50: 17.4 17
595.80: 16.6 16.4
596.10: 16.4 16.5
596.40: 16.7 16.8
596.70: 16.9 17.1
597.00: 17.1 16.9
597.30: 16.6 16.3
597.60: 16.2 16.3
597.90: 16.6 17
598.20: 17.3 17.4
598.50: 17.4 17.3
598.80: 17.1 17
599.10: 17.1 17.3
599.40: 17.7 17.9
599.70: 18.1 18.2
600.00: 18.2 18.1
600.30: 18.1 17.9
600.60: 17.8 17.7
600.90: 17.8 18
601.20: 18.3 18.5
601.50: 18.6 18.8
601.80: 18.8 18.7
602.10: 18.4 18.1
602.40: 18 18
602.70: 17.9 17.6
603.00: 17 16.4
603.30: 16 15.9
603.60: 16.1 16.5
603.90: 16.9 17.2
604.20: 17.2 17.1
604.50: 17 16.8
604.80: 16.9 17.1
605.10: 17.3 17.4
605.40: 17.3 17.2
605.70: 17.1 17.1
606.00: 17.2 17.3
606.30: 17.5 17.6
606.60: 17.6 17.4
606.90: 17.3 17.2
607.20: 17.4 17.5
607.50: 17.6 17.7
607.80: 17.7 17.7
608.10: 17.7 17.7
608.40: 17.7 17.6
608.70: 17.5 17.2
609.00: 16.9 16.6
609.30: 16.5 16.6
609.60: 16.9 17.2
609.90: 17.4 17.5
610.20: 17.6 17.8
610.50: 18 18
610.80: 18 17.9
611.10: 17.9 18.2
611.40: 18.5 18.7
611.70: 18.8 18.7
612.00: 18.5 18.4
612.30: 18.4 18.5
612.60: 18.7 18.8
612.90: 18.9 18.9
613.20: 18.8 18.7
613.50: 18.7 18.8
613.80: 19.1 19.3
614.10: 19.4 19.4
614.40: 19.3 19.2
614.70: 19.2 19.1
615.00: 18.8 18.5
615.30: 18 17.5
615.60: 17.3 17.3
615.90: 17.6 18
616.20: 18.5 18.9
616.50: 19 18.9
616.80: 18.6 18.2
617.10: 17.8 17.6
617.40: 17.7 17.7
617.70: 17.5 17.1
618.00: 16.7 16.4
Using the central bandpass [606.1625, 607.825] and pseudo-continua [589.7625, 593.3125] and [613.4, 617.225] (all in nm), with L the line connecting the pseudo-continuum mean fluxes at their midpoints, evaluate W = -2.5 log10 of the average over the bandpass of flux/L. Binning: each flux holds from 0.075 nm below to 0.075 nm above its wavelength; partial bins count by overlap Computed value 0.05 mag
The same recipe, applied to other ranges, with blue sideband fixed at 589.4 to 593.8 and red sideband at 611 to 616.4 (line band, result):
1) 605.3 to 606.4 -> 0.06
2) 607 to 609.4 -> 0.06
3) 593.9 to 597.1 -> 0.04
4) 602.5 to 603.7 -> 0.08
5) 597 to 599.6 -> 0.06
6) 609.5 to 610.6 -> 0.06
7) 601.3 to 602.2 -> -0.03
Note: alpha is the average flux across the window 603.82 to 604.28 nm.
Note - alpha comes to 17.1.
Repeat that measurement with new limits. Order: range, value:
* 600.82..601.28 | 18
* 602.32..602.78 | 18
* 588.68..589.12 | 15.7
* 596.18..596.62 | 16.7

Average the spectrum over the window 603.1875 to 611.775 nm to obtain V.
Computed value 17.4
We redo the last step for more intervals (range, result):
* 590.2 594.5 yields 17.8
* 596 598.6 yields 16.8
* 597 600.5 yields 17.3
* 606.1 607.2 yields 17.4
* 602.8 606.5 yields 17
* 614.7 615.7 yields 18.3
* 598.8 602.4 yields 18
